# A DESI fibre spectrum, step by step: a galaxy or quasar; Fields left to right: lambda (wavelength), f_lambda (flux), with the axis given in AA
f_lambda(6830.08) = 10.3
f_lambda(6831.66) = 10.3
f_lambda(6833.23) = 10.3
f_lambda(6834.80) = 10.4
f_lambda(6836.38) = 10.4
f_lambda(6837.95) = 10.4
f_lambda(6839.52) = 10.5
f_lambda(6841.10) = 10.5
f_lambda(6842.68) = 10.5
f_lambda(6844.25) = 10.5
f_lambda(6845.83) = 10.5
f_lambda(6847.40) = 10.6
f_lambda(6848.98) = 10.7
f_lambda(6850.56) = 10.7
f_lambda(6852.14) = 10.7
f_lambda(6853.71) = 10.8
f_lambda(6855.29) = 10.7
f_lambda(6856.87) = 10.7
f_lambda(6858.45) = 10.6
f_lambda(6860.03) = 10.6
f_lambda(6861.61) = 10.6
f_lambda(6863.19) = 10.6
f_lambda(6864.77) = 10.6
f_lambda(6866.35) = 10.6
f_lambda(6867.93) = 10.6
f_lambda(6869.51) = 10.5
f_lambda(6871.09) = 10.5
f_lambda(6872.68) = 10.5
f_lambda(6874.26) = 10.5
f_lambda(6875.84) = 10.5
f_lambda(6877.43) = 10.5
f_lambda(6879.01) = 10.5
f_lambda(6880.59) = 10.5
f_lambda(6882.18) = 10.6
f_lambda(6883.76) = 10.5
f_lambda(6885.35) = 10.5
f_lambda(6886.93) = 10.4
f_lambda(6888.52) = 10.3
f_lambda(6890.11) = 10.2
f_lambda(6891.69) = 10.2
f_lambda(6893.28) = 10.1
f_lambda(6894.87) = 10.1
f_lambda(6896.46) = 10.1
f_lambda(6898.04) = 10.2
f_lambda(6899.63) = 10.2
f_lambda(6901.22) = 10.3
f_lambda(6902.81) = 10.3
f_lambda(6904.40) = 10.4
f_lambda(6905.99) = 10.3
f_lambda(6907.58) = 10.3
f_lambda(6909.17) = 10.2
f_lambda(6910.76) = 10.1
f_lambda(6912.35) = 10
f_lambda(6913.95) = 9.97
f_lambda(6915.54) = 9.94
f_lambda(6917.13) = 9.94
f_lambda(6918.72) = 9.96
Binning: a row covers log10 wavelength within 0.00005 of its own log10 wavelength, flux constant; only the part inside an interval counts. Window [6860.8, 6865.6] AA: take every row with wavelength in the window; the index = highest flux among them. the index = 10.6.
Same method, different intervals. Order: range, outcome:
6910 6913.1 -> 10.1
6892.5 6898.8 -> 10.2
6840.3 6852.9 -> 10.7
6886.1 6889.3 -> 10.4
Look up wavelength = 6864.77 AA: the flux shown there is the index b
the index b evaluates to 10.6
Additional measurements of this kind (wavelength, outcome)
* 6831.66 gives 10.3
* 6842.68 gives 10.5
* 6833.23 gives 10.3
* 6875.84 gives 10.5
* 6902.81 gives 10.3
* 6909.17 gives 10.2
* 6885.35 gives 10.5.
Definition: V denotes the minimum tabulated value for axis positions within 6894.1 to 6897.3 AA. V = 10.1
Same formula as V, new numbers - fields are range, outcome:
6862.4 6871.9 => 10.5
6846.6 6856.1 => 10.6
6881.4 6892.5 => 10.2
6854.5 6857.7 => 10.7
